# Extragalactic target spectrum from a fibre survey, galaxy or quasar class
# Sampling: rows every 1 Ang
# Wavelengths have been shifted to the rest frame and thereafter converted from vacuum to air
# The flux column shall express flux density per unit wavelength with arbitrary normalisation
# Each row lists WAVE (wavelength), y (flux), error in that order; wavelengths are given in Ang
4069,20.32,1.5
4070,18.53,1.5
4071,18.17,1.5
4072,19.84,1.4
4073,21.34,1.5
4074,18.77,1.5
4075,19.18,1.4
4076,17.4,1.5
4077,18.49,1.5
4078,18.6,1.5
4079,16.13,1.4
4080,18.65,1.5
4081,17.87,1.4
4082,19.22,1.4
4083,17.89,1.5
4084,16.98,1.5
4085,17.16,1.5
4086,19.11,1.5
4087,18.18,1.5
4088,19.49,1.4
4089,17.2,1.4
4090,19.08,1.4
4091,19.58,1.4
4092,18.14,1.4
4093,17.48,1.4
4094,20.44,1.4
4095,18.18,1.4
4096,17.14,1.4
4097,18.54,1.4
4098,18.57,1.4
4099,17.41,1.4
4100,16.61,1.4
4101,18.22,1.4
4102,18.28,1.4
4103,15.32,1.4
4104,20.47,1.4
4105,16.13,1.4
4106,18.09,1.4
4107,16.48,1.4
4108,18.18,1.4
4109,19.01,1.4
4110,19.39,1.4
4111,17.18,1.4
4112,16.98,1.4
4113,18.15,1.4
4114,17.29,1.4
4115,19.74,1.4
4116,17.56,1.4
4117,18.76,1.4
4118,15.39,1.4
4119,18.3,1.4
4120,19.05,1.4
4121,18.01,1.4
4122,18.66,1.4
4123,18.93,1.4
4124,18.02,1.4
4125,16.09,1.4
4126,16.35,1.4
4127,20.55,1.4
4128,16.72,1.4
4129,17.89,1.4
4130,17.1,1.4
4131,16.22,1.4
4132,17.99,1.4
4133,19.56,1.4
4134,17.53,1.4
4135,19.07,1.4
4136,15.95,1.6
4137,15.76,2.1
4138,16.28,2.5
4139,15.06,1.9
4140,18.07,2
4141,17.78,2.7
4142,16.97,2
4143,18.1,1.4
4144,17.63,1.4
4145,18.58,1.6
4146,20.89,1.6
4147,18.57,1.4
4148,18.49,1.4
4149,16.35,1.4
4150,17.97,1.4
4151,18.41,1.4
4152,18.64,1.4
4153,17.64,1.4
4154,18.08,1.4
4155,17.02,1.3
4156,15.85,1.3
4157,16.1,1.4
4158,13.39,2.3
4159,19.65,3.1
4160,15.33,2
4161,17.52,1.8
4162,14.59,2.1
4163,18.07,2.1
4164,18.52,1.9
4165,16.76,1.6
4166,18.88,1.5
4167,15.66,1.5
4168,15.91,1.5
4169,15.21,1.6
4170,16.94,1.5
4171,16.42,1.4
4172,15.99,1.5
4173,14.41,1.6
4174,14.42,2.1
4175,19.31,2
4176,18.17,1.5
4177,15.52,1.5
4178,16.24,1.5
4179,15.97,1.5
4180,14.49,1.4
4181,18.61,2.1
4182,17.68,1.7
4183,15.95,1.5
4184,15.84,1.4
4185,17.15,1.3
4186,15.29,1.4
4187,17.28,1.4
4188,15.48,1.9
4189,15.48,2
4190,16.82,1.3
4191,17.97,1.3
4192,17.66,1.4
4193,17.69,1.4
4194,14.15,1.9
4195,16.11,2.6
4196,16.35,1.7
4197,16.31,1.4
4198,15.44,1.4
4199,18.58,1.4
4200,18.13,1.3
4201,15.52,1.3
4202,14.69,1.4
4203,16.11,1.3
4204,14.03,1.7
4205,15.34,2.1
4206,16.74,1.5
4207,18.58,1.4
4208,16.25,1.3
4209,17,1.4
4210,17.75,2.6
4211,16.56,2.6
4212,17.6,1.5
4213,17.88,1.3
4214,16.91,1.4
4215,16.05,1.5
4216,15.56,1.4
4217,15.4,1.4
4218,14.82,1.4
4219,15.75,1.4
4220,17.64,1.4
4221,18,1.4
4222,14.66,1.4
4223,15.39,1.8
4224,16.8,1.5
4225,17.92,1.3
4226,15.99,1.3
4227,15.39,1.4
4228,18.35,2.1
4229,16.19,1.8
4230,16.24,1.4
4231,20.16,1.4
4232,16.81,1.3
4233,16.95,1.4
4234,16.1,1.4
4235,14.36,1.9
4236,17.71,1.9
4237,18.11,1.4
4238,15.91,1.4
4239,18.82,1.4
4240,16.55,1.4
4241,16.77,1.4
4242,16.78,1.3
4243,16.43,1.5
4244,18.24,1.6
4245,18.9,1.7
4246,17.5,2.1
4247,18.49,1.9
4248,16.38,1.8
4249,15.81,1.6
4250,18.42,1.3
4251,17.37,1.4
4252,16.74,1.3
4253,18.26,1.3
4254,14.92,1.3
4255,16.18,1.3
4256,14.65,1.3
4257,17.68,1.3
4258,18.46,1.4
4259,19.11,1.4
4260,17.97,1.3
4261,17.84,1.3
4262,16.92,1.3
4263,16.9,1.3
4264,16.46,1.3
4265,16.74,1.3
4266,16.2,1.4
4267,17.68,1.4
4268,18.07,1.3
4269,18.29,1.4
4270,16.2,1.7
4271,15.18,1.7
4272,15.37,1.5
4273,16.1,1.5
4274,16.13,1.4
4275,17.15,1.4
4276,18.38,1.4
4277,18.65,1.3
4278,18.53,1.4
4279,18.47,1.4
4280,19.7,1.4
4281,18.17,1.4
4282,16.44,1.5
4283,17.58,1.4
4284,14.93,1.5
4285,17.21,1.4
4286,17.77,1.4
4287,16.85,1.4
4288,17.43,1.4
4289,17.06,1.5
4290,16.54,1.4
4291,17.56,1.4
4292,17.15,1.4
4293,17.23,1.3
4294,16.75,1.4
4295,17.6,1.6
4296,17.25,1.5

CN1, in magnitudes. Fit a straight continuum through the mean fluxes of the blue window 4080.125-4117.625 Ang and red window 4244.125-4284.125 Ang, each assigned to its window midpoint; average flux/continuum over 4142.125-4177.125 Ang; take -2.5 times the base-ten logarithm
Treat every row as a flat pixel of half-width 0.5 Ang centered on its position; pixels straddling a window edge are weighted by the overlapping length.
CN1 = 0.04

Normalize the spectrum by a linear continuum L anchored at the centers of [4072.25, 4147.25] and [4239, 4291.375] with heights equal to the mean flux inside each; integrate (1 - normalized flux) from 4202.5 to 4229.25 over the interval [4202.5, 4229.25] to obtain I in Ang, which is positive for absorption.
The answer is 1.5 Ang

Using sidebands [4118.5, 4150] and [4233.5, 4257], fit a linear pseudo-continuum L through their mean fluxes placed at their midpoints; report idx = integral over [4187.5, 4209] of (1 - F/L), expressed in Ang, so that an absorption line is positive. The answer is 1.1 Ang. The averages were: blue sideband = 17.8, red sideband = 16.9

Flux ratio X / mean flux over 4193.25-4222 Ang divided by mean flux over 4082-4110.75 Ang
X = 0.90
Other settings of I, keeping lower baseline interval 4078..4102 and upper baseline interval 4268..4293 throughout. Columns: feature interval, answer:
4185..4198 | 0.9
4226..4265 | 0.6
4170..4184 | 1.0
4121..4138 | 0.3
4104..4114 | 0.1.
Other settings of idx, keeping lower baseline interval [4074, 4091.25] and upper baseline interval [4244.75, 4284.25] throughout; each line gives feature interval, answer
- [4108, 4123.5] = -0.1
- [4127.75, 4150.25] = 0.4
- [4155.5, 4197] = 3.0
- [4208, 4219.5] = 0.7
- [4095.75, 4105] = 0.2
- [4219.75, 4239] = 0.7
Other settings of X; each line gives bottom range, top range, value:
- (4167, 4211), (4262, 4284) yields 1.05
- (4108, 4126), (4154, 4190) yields 0.92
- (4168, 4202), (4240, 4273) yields 1.04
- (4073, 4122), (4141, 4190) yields 0.93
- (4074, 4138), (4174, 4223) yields 0.92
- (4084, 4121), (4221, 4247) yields 0.94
